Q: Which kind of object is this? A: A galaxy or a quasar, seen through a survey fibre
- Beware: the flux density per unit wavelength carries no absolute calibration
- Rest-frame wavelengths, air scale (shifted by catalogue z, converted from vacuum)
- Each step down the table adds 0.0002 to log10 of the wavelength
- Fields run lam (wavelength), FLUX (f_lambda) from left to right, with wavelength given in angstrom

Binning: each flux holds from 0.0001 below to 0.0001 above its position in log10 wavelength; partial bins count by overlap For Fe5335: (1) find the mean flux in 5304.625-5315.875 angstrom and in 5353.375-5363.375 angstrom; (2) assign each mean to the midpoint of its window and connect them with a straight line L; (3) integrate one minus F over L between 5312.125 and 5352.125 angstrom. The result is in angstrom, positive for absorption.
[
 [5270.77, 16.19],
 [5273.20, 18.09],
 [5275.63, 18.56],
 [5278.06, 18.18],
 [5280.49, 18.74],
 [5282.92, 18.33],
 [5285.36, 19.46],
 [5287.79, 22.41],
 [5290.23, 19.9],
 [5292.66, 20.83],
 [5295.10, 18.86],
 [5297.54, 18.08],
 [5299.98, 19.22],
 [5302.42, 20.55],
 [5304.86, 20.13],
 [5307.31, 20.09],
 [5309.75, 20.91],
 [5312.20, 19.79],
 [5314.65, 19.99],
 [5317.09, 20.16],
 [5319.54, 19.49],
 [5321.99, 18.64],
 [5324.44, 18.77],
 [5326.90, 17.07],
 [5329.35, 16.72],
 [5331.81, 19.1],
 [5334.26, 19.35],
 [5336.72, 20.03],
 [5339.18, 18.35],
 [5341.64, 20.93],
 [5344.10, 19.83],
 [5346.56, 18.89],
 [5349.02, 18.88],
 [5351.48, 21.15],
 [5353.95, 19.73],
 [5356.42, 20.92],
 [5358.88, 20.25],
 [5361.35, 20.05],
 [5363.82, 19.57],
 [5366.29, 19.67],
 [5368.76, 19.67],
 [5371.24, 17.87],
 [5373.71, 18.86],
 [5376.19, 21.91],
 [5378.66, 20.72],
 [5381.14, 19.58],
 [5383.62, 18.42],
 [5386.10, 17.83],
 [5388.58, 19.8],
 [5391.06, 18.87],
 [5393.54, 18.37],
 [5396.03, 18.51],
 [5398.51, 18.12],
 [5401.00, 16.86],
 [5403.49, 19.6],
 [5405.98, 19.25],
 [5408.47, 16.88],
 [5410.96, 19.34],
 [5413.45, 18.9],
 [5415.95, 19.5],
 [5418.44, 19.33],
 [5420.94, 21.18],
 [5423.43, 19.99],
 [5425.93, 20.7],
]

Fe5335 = 1.98 angstrom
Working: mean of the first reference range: 20.2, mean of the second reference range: 20.2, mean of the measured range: 19.2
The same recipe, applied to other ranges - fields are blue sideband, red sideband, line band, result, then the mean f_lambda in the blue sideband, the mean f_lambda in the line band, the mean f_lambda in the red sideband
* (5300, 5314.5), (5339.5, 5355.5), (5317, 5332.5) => 1.2 angstrom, 20.2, 18.4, 19.8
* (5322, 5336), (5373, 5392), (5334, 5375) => -1.7 angstrom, 18.3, 19.7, 19.5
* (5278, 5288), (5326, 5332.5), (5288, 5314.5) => -1.9 angstrom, 19.3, 19.9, 17.5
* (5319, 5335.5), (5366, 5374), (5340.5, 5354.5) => -0.9 angstrom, 18.4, 19.9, 19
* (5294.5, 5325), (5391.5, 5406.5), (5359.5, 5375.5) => -0.5 angstrom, 19.6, 19.4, 18.4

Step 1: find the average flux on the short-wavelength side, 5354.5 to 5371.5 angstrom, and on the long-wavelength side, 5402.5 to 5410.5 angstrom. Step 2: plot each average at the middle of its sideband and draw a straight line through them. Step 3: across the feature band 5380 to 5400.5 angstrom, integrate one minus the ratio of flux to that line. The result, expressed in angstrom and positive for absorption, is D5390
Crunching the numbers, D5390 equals 0.5 angstrom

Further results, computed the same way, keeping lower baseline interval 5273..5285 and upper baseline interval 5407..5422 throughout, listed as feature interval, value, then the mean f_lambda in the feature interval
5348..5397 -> -1.5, 19.5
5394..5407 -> 0.4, 18.4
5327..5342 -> -0.1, 18.8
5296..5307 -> -0.6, 19.5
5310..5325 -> -0.7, 19.6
